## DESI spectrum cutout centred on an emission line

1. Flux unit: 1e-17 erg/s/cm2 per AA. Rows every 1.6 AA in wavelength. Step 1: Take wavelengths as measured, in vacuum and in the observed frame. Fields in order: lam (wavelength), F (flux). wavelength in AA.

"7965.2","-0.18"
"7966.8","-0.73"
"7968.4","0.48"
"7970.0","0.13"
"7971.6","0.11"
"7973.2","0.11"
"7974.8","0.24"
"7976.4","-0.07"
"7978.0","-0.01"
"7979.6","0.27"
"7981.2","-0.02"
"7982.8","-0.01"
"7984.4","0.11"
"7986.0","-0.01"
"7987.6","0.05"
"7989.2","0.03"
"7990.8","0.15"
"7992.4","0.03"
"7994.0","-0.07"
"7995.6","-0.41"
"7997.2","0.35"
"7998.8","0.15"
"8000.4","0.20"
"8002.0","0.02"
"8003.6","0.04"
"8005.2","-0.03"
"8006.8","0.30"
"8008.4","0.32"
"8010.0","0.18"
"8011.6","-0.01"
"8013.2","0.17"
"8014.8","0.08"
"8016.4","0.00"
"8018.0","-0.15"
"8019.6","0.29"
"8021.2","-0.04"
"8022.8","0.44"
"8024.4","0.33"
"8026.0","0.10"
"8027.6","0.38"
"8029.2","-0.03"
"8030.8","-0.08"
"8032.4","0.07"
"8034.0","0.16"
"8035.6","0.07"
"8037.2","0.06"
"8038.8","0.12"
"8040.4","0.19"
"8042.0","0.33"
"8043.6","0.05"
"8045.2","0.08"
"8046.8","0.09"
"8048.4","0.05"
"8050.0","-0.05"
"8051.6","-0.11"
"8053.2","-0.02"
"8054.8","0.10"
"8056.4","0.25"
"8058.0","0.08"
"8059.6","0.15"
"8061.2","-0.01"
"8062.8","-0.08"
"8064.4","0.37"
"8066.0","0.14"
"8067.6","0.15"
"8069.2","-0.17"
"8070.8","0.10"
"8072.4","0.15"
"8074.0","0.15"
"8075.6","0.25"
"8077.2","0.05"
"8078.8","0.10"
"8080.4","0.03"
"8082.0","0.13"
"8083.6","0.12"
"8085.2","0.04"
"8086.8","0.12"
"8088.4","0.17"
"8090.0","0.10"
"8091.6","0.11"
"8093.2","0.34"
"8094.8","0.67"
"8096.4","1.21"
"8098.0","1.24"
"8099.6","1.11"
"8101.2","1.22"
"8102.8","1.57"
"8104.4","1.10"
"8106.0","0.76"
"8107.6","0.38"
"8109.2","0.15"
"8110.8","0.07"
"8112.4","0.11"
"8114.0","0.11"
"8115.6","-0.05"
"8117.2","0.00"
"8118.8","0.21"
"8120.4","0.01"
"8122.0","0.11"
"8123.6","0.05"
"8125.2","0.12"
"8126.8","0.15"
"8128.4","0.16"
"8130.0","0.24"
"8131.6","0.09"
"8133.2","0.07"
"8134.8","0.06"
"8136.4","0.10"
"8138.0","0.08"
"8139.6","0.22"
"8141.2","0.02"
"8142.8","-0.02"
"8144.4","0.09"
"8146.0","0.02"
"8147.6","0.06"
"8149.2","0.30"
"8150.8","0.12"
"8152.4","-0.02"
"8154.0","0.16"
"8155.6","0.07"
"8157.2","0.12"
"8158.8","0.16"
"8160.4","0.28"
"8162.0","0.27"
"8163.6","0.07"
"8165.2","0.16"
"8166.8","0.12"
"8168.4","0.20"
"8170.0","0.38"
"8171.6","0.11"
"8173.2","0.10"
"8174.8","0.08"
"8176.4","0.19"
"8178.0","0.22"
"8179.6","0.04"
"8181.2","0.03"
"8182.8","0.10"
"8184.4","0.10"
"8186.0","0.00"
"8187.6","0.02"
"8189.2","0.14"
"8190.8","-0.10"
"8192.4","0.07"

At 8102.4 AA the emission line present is [O II] 3727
